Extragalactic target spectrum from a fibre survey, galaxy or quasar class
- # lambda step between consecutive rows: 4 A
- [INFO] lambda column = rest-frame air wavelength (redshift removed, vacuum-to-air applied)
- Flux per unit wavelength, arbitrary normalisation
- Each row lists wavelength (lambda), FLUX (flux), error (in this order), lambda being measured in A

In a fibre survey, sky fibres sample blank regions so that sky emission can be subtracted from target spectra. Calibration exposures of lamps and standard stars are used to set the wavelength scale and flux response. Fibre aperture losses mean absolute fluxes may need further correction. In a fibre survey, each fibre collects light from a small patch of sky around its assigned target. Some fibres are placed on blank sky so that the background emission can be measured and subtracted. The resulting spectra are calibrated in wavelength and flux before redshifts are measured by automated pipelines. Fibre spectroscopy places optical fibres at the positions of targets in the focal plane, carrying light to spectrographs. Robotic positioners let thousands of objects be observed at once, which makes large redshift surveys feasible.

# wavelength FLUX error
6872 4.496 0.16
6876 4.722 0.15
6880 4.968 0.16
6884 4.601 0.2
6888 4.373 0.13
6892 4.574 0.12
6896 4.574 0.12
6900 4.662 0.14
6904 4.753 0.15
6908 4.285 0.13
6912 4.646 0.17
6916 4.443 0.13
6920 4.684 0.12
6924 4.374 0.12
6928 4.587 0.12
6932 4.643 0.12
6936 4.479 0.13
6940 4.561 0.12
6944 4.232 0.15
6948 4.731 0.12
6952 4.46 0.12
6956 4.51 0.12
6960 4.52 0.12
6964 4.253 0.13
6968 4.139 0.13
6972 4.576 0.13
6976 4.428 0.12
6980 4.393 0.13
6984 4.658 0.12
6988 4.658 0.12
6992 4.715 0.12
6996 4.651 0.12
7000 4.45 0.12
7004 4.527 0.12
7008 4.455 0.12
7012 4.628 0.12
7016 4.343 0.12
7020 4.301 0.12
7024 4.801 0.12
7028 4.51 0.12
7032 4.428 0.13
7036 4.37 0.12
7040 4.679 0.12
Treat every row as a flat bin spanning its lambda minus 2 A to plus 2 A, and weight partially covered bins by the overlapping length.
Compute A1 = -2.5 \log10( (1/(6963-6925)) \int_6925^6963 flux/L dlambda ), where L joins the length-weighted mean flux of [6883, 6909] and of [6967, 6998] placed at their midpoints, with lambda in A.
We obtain 0.01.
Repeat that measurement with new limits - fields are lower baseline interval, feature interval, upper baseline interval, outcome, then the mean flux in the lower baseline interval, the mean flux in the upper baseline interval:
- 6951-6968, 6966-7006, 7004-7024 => -0.02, 4.4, 4.48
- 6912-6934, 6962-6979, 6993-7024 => 0.04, 4.56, 4.51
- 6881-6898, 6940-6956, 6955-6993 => 0.00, 4.56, 4.48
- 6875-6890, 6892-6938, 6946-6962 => 0.01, 4.66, 4.56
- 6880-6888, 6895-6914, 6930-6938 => 0.00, 4.64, 4.56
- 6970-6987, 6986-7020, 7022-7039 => 0.00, 4.52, 4.54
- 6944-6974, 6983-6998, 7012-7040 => -0.05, 4.44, 4.49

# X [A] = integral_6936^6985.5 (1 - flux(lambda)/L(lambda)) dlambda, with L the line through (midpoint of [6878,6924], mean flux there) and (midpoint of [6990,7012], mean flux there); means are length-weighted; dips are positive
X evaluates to 1.3 A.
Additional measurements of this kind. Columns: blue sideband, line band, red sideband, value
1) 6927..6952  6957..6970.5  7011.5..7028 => 0.6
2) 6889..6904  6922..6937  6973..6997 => 0.2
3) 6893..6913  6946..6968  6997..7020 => 0.3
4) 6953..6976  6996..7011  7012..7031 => -0.1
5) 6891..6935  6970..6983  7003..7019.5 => 0.1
